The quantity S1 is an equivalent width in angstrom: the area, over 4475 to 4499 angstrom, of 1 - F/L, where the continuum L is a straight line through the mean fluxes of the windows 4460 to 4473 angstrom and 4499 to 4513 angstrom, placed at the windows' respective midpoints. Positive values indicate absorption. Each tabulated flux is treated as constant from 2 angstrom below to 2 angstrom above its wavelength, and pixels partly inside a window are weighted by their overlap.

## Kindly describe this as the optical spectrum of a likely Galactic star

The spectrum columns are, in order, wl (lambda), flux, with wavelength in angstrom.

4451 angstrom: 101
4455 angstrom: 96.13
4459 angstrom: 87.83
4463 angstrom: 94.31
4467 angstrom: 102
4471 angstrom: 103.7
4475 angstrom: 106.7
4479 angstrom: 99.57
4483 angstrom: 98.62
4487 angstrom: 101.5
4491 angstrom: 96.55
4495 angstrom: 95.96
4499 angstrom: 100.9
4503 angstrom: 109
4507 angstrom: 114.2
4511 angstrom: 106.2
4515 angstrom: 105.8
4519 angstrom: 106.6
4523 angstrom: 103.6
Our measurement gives 1.06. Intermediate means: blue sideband 99.1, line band 99.3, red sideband 109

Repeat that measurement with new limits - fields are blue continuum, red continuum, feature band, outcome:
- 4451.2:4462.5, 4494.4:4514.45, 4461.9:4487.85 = -0.7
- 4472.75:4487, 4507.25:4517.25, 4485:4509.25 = 0.4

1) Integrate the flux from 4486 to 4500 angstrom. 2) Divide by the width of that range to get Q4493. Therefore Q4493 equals 98.4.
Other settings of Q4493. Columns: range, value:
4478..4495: 98.7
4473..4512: 103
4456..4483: 98.9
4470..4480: 104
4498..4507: 107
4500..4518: 108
